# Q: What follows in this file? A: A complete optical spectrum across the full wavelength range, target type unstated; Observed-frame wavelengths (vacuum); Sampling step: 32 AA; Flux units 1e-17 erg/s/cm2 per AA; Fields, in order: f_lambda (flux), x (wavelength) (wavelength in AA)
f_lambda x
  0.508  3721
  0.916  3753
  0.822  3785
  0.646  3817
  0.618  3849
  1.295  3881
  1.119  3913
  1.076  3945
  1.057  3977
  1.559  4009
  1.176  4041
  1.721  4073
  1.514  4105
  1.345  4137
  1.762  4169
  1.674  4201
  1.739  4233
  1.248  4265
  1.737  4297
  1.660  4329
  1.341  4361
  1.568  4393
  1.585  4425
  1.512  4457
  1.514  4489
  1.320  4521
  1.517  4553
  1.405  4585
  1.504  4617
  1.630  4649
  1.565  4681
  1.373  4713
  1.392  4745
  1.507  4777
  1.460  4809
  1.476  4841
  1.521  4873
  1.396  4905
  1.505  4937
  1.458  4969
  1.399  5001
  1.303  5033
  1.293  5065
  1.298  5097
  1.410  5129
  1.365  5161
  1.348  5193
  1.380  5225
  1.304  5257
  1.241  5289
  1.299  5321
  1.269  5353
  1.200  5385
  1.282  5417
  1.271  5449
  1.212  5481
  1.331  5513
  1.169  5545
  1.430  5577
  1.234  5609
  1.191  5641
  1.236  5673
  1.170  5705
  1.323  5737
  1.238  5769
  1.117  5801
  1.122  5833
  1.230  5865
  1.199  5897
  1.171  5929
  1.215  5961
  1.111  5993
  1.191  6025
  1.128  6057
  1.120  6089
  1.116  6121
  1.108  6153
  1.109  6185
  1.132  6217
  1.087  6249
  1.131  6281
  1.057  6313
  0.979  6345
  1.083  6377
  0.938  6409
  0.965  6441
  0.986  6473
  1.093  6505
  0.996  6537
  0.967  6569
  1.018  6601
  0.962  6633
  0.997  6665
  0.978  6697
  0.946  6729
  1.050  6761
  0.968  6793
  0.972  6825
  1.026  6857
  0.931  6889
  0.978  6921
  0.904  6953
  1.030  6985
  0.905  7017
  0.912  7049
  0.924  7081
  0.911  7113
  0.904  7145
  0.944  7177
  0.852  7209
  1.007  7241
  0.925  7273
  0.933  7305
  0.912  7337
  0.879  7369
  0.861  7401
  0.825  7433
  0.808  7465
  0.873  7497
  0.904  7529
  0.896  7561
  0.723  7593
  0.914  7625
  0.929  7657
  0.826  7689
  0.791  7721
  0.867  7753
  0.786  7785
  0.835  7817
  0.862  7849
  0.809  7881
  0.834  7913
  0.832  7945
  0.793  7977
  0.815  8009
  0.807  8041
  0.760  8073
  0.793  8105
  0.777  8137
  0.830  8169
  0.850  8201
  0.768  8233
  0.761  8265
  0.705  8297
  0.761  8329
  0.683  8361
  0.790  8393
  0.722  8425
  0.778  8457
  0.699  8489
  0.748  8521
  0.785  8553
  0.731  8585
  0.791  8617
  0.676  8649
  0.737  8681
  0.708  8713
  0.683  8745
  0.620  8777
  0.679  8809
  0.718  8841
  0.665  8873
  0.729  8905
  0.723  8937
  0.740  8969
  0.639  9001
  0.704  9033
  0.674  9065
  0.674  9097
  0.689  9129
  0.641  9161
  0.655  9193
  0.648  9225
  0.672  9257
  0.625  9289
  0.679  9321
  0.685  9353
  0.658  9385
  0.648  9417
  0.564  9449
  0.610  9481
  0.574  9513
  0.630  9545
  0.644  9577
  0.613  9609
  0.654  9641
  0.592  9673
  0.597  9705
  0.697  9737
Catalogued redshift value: 0.04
